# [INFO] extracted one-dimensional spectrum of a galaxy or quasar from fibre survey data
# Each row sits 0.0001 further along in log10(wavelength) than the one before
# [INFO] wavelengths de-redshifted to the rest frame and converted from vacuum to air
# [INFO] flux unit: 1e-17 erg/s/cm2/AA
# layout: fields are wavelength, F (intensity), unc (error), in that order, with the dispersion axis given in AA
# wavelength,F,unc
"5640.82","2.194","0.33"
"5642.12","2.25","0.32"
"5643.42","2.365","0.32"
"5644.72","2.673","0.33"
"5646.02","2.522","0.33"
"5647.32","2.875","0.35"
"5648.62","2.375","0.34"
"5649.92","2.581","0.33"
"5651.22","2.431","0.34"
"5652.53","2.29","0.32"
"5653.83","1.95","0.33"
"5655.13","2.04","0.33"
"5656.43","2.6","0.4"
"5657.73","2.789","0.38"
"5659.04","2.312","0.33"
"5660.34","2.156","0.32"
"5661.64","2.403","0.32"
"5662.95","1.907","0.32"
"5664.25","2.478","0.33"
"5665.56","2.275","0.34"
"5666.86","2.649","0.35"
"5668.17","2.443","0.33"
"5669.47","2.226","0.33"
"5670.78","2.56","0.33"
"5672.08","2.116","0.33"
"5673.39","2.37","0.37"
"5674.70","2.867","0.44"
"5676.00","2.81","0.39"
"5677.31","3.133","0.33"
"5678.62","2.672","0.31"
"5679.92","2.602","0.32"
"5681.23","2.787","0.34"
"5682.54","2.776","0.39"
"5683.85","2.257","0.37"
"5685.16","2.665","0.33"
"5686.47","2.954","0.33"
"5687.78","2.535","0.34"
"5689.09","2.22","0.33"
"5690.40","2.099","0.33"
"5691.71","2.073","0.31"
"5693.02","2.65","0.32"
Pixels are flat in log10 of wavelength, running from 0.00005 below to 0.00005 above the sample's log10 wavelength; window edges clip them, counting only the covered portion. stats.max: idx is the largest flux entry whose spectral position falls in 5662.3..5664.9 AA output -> 2.478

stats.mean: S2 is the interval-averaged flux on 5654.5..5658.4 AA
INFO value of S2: 2.48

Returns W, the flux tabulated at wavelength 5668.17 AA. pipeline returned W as 2.443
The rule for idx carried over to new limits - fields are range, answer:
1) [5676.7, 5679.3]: 3.133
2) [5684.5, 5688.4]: 2.954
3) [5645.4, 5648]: 2.875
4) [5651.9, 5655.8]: 2.29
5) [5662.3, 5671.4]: 2.649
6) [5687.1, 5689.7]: 2.535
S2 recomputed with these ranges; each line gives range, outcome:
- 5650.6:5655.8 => 2.18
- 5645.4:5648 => 2.7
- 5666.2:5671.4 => 2.47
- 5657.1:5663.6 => 2.31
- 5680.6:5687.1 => 2.68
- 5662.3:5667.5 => 2.33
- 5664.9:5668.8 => 2.45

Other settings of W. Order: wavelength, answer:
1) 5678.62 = 2.672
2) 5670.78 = 2.56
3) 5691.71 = 2.073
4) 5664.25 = 2.478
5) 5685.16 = 2.665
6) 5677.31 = 3.133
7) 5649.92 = 2.581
